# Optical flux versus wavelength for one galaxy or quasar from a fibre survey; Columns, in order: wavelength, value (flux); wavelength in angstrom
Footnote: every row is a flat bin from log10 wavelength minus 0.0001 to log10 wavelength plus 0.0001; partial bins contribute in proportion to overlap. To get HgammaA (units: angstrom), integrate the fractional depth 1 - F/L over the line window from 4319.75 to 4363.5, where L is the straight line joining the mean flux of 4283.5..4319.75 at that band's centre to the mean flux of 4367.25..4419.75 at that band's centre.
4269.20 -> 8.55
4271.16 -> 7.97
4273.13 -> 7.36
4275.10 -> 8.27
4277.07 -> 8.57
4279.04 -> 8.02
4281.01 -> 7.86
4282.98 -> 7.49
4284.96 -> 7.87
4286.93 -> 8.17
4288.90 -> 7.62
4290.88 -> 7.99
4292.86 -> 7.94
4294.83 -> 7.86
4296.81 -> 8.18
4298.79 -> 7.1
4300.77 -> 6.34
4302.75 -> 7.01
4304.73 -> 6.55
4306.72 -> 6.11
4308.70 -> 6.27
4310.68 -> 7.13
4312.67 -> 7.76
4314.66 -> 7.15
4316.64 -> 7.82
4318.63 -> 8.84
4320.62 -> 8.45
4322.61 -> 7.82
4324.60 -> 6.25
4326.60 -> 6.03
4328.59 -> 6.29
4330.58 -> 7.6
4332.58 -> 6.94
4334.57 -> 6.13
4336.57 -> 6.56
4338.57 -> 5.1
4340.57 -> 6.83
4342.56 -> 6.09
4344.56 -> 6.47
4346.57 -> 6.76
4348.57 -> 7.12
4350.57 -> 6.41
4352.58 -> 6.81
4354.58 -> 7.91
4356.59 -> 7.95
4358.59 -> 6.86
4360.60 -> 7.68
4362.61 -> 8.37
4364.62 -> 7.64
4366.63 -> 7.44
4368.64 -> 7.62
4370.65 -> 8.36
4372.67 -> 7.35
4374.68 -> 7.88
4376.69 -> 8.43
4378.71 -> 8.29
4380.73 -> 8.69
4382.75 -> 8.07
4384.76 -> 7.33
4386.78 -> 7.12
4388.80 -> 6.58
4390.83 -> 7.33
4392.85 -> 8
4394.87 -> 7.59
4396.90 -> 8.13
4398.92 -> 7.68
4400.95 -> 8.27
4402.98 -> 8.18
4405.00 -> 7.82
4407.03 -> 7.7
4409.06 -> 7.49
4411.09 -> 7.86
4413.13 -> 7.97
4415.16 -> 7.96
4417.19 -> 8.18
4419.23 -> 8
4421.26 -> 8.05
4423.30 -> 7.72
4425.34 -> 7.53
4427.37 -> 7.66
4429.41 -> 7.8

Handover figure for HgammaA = 4.0 angstrom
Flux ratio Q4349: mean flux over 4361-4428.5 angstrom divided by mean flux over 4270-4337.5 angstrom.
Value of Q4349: 1.06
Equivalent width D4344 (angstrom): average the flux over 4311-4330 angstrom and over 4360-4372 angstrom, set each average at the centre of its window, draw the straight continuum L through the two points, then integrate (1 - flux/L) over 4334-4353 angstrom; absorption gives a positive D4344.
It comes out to 3.0 angstrom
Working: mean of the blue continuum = 7.37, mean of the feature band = 6.42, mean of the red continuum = 7.84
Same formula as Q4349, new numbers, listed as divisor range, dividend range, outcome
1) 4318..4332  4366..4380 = 1.09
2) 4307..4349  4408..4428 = 1.14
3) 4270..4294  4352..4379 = 0.98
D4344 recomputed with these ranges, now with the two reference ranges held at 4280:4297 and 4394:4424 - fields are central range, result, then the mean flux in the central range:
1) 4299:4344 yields 5.8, 6.87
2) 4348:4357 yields 0.8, 7.2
